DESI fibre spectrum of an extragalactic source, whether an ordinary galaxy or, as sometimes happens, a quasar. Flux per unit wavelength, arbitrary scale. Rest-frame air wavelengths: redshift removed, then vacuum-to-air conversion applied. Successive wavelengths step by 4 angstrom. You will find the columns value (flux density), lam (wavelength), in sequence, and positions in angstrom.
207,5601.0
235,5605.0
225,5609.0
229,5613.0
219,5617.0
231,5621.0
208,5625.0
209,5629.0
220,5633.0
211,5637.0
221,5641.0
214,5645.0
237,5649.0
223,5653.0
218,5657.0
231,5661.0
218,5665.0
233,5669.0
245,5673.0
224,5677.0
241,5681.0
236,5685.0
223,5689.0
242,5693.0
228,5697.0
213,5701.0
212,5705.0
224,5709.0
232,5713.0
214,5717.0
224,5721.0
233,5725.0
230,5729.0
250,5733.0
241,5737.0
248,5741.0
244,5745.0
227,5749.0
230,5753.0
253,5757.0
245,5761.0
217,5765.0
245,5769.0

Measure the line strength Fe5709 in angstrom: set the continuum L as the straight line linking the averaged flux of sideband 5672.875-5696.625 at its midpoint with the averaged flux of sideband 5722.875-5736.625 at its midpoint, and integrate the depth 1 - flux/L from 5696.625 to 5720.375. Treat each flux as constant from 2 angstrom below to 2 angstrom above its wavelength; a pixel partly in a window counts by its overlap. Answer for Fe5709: 1.6 angstrom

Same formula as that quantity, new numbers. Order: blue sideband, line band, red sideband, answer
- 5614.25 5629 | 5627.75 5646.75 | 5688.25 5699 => 0.5 angstrom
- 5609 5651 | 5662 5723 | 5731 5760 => 1.2 angstrom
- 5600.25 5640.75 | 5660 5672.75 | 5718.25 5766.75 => -0.2 angstrom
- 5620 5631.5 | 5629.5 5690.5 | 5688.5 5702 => -1.3 angstrom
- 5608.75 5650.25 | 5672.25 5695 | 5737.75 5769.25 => -0.7 angstrom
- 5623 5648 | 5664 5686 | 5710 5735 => -1.1 angstrom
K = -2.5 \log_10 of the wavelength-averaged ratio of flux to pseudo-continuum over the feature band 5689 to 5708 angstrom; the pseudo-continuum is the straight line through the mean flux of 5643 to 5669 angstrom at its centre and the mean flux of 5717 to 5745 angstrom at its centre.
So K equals 0.035 mag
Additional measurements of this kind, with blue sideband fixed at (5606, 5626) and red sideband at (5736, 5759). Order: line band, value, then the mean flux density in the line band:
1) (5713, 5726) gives 0.06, 224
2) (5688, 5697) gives 0.00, 233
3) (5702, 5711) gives 0.09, 217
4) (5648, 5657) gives 0.01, 227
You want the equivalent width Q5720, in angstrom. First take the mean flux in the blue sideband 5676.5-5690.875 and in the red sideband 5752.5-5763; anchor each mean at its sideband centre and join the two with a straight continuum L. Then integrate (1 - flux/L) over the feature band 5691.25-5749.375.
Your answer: 1.77 angstrom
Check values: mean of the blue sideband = 232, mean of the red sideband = 244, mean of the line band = 231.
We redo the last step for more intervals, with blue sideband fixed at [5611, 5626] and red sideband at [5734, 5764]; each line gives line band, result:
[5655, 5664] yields 0.2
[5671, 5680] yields -0.2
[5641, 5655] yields 0.2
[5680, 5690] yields -0.1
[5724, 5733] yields 0.1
